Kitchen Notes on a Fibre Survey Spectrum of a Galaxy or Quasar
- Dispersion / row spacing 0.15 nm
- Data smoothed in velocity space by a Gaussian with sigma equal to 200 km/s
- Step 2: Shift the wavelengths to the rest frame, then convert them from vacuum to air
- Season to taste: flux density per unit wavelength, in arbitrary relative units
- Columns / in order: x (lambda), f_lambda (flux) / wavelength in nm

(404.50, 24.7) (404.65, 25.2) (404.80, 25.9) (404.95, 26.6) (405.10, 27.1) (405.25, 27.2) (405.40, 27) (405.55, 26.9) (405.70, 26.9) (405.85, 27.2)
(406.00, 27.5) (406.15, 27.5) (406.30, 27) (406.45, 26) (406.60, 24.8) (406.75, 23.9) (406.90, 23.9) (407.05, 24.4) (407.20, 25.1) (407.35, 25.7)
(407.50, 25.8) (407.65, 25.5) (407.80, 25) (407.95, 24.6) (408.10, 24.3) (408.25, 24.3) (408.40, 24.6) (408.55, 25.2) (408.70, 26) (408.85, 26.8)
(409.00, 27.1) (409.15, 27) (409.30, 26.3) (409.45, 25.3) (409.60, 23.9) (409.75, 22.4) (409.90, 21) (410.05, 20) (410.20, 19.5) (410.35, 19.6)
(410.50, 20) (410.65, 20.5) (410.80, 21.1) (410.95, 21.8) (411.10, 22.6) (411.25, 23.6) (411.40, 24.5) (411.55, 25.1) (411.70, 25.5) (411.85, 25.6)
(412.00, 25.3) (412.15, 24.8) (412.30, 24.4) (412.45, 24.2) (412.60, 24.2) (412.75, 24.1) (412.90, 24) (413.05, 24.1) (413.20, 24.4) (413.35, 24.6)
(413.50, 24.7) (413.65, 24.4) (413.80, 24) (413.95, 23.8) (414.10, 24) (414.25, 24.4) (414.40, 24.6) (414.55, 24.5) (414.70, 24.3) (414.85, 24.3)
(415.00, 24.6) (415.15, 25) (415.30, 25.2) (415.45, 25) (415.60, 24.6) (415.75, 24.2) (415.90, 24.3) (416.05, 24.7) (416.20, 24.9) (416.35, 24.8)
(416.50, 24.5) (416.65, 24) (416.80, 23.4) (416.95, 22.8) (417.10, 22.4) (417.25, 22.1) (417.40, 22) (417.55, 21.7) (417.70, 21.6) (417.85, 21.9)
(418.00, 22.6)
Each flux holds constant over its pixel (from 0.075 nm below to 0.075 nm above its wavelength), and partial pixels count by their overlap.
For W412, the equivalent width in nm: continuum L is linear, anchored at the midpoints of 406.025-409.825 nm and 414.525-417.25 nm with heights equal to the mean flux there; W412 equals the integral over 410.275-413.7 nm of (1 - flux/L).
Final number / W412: 0.16 nm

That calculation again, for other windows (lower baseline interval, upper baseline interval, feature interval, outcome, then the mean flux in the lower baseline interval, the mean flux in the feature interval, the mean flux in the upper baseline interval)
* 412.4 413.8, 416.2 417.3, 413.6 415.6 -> -0.04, 24.3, 24.5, 23.6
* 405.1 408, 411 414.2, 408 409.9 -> 0.02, 25.9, 25.1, 24.4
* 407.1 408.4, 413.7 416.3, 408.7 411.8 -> 0.19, 25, 23.3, 24.5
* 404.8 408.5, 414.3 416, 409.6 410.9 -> 0.23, 25.8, 20.7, 24.6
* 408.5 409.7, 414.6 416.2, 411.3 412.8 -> 0.03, 25.9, 24.8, 24.6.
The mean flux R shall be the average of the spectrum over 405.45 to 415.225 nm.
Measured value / 24.4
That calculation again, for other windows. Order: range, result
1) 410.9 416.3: 24.4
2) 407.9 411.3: 23.4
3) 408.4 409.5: 26.2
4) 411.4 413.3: 24.6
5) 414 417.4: 24.2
